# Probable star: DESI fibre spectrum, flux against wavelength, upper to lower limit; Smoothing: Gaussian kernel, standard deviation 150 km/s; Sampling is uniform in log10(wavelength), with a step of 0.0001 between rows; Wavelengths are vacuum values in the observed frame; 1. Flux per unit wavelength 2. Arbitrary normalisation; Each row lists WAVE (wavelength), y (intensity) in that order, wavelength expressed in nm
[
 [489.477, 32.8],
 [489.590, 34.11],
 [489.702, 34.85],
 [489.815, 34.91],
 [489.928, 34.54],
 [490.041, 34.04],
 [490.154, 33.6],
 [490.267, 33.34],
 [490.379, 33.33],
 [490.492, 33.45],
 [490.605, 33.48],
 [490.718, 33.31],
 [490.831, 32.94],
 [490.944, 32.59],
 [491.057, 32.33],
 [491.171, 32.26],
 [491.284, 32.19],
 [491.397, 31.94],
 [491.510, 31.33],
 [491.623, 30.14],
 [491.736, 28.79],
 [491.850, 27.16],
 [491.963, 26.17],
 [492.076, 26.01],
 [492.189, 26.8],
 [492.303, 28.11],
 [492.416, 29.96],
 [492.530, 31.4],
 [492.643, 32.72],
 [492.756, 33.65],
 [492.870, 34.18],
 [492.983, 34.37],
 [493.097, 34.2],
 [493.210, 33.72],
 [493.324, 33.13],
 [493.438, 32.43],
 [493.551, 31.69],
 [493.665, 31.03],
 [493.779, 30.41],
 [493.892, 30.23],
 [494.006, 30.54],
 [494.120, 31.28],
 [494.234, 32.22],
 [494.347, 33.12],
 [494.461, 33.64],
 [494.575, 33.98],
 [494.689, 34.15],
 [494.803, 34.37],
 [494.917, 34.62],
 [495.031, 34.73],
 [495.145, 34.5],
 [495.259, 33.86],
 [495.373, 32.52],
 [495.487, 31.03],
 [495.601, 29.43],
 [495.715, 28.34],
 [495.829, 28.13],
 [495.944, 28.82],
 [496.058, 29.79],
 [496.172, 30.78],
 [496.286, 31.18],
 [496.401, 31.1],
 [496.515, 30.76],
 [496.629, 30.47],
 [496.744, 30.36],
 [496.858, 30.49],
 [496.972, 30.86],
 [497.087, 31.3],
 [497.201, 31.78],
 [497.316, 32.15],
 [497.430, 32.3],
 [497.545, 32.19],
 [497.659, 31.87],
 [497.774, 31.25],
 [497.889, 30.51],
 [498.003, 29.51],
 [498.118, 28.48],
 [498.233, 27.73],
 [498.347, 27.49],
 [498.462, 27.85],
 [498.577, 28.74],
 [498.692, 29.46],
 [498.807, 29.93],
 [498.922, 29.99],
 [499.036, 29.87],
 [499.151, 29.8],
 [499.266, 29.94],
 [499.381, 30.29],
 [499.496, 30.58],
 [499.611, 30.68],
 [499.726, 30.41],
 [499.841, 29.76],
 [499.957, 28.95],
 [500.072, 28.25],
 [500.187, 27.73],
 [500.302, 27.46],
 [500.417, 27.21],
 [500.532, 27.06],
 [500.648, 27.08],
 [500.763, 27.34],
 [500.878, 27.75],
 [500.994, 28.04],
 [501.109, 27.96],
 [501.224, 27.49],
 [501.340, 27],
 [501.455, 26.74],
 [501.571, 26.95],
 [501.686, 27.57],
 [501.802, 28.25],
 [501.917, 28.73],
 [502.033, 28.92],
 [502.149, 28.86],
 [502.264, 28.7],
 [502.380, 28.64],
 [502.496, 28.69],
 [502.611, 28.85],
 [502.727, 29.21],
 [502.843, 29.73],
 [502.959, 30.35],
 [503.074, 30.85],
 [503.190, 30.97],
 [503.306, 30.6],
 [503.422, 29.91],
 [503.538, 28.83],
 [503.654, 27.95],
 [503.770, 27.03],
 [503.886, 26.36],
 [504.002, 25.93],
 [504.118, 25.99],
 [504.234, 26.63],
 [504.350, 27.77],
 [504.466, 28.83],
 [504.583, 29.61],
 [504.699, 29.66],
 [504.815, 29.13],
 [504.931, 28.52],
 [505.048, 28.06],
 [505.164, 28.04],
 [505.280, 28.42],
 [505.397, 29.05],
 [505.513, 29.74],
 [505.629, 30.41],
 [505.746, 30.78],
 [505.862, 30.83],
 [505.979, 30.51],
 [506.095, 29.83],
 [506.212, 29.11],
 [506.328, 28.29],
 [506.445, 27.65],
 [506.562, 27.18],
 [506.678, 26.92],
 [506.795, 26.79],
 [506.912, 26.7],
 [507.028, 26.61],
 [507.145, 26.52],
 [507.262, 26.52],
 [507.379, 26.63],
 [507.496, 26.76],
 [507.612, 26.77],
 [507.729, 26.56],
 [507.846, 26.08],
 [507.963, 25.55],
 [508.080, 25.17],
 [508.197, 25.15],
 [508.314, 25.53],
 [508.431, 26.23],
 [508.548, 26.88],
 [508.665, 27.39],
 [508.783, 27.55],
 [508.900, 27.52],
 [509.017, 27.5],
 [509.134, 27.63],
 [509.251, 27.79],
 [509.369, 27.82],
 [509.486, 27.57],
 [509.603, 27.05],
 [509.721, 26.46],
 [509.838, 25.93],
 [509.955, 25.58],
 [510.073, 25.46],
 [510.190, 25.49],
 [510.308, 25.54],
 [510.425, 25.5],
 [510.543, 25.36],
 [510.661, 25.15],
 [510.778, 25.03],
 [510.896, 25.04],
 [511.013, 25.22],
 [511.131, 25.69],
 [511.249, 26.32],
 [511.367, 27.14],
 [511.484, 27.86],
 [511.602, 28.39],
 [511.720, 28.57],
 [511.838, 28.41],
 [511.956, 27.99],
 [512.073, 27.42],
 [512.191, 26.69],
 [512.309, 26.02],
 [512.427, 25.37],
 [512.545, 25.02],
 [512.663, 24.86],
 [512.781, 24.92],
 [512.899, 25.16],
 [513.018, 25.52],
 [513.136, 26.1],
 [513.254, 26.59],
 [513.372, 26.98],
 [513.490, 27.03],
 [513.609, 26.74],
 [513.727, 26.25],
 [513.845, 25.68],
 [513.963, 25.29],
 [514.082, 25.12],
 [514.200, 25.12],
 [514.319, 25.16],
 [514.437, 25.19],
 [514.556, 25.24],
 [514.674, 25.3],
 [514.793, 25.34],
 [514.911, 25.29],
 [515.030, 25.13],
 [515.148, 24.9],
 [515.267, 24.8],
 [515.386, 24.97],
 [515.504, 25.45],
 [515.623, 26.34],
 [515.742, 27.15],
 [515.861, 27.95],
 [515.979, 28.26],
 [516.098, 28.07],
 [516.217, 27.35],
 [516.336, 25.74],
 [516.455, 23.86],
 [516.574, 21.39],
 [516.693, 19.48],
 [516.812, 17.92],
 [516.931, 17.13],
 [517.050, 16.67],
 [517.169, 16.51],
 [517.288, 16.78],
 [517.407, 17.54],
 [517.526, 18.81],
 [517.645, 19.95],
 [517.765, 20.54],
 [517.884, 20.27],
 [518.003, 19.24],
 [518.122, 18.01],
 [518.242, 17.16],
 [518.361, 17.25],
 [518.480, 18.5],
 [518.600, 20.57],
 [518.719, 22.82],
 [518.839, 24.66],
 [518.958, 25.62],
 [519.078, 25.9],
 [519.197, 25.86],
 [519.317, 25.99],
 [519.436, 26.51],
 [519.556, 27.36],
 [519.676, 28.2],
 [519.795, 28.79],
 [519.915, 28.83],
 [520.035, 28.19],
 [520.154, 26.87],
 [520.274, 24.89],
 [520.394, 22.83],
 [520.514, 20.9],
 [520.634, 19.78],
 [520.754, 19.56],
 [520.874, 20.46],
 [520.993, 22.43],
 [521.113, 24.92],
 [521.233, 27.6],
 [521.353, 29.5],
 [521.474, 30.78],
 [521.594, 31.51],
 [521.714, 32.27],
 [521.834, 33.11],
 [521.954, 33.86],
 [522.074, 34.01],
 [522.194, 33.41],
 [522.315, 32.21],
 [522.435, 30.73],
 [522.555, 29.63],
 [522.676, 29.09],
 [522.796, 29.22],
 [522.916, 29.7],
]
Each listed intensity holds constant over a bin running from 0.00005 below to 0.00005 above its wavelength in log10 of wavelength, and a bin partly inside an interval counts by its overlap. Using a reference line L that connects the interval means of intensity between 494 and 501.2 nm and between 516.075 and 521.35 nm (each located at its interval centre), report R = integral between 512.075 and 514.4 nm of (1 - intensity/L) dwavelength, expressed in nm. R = -0.12 nm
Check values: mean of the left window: 30.4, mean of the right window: 22.5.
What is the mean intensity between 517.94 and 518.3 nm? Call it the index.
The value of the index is 18.2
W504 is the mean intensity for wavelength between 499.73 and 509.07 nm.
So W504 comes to 28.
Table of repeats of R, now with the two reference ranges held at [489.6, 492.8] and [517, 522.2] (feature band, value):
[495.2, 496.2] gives 0.01 nm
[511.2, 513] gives -0.04 nm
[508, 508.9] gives 0.02 nm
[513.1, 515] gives -0.01 nm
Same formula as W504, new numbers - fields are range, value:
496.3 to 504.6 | 29.1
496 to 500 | 30.2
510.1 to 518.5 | 24.2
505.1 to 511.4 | 27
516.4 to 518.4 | 18.7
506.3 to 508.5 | 26.5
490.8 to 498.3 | 31.3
